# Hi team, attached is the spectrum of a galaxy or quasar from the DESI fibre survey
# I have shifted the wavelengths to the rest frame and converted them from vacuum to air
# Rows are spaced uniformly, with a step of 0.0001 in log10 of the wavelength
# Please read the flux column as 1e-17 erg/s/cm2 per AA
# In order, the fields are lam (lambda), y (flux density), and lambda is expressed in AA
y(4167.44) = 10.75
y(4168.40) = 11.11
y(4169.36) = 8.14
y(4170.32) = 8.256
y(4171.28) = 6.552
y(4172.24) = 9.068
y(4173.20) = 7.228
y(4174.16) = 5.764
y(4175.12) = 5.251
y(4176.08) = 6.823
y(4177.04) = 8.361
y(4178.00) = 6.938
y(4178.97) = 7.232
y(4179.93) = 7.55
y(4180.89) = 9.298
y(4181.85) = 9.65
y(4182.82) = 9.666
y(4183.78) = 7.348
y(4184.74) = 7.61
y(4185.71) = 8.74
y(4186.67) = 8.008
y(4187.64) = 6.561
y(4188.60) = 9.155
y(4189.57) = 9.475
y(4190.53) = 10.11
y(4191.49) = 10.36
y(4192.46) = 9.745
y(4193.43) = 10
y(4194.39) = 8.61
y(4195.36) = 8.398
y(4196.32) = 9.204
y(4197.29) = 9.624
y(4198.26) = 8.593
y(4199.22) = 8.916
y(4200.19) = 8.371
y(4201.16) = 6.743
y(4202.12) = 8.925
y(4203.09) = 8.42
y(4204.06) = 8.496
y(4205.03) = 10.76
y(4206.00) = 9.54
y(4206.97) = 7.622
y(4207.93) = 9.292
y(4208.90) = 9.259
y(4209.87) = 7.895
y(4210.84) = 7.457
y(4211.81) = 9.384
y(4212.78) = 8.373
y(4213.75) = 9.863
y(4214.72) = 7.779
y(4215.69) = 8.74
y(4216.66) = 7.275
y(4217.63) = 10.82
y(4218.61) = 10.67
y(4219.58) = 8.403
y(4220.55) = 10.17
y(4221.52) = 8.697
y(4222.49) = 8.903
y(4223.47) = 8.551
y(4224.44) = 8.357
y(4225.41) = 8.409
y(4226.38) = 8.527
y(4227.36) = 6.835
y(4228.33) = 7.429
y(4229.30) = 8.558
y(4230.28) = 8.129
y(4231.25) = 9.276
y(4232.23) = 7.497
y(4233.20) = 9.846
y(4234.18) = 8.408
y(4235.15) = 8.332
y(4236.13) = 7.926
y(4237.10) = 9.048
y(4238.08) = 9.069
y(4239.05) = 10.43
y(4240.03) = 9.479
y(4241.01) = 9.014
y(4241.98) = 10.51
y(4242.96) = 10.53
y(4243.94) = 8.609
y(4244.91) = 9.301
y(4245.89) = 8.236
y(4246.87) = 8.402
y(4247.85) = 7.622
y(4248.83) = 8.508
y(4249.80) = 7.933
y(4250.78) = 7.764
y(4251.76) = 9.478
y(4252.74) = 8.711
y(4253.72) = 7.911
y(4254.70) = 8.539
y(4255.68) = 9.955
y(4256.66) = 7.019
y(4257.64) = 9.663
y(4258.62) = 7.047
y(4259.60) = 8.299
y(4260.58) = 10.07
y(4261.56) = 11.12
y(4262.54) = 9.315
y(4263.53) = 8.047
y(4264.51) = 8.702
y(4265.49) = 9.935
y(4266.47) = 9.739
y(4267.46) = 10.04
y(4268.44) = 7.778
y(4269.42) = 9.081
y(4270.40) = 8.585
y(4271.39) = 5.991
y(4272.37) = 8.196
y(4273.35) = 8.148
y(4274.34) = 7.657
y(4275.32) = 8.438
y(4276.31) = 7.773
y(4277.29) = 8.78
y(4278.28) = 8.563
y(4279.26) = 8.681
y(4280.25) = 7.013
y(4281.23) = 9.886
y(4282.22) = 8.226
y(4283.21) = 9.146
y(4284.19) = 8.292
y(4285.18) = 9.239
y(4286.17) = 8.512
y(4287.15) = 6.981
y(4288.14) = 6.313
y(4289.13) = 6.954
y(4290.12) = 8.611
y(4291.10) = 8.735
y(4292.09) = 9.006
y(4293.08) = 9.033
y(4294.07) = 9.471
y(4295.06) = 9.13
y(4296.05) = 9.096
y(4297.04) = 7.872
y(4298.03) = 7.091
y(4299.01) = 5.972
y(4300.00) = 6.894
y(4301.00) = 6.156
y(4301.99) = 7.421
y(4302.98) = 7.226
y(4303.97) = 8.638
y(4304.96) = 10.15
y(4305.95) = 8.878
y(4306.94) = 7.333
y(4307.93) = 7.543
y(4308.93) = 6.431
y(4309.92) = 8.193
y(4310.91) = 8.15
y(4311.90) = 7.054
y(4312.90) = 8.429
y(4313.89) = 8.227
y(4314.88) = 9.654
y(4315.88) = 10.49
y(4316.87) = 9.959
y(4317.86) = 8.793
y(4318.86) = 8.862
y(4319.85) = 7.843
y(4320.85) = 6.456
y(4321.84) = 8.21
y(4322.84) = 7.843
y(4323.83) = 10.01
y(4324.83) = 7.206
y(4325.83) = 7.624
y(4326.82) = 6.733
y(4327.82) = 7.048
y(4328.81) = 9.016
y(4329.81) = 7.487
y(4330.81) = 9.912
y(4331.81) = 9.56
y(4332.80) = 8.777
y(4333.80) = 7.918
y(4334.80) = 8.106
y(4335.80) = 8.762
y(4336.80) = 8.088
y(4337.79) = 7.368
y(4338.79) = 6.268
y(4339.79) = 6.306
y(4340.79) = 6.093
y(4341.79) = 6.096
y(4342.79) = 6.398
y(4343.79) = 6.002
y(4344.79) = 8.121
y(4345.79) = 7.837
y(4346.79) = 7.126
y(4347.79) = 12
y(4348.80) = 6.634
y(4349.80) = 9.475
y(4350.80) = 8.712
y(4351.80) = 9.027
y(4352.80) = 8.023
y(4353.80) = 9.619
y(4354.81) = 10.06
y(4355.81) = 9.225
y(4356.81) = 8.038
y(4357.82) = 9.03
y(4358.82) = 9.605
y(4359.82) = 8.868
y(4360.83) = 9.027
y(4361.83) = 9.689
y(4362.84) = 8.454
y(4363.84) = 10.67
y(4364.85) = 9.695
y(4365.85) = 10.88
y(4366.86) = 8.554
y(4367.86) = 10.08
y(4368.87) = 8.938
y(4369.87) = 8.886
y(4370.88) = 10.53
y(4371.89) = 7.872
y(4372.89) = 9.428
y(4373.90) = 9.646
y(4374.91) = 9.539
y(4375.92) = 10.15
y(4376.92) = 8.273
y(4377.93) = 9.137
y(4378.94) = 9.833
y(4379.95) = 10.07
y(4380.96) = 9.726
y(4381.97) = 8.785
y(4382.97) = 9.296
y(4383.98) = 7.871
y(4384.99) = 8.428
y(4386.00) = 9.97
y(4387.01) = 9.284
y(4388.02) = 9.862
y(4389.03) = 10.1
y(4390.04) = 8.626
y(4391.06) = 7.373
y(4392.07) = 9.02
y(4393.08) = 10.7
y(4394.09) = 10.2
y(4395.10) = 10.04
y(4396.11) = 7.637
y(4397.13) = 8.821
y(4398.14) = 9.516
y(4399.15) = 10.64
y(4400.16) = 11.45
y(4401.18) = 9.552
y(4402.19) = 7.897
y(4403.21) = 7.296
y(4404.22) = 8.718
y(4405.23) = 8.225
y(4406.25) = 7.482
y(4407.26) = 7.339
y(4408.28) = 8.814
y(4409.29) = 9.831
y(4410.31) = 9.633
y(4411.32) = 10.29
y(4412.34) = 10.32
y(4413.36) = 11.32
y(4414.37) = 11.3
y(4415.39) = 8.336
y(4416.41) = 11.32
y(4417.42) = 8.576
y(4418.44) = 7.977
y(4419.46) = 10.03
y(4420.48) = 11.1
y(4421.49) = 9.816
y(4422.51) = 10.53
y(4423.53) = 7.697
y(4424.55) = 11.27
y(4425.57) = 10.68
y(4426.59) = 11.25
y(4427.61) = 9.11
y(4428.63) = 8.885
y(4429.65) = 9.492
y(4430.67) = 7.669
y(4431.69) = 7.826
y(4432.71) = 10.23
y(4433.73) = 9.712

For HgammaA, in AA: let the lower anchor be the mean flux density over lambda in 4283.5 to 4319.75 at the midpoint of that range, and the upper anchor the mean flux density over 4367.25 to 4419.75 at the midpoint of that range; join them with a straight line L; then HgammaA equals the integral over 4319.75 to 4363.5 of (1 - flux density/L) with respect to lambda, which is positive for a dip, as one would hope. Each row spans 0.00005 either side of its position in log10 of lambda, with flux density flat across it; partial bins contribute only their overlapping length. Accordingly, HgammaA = 2.5 AA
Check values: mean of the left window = 8.19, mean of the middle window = 8.19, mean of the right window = 9.3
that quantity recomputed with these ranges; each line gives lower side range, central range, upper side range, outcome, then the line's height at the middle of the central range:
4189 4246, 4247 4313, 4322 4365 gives 2.4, 8.61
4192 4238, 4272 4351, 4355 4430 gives 8.8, 9.09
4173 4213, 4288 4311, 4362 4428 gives 2.6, 8.98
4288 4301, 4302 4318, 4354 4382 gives -0.2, 8.28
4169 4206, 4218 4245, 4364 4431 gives -0.9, 8.6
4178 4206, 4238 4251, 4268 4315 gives -0.9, 8.4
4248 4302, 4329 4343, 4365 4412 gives 1.8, 8.83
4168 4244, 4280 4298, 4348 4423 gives 1.1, 8.95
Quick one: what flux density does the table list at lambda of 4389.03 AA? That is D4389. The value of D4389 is 10.1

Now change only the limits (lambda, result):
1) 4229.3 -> 8.558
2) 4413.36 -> 11.32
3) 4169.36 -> 8.14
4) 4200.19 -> 8.371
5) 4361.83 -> 9.689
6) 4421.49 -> 9.816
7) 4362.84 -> 8.454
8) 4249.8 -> 7.933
